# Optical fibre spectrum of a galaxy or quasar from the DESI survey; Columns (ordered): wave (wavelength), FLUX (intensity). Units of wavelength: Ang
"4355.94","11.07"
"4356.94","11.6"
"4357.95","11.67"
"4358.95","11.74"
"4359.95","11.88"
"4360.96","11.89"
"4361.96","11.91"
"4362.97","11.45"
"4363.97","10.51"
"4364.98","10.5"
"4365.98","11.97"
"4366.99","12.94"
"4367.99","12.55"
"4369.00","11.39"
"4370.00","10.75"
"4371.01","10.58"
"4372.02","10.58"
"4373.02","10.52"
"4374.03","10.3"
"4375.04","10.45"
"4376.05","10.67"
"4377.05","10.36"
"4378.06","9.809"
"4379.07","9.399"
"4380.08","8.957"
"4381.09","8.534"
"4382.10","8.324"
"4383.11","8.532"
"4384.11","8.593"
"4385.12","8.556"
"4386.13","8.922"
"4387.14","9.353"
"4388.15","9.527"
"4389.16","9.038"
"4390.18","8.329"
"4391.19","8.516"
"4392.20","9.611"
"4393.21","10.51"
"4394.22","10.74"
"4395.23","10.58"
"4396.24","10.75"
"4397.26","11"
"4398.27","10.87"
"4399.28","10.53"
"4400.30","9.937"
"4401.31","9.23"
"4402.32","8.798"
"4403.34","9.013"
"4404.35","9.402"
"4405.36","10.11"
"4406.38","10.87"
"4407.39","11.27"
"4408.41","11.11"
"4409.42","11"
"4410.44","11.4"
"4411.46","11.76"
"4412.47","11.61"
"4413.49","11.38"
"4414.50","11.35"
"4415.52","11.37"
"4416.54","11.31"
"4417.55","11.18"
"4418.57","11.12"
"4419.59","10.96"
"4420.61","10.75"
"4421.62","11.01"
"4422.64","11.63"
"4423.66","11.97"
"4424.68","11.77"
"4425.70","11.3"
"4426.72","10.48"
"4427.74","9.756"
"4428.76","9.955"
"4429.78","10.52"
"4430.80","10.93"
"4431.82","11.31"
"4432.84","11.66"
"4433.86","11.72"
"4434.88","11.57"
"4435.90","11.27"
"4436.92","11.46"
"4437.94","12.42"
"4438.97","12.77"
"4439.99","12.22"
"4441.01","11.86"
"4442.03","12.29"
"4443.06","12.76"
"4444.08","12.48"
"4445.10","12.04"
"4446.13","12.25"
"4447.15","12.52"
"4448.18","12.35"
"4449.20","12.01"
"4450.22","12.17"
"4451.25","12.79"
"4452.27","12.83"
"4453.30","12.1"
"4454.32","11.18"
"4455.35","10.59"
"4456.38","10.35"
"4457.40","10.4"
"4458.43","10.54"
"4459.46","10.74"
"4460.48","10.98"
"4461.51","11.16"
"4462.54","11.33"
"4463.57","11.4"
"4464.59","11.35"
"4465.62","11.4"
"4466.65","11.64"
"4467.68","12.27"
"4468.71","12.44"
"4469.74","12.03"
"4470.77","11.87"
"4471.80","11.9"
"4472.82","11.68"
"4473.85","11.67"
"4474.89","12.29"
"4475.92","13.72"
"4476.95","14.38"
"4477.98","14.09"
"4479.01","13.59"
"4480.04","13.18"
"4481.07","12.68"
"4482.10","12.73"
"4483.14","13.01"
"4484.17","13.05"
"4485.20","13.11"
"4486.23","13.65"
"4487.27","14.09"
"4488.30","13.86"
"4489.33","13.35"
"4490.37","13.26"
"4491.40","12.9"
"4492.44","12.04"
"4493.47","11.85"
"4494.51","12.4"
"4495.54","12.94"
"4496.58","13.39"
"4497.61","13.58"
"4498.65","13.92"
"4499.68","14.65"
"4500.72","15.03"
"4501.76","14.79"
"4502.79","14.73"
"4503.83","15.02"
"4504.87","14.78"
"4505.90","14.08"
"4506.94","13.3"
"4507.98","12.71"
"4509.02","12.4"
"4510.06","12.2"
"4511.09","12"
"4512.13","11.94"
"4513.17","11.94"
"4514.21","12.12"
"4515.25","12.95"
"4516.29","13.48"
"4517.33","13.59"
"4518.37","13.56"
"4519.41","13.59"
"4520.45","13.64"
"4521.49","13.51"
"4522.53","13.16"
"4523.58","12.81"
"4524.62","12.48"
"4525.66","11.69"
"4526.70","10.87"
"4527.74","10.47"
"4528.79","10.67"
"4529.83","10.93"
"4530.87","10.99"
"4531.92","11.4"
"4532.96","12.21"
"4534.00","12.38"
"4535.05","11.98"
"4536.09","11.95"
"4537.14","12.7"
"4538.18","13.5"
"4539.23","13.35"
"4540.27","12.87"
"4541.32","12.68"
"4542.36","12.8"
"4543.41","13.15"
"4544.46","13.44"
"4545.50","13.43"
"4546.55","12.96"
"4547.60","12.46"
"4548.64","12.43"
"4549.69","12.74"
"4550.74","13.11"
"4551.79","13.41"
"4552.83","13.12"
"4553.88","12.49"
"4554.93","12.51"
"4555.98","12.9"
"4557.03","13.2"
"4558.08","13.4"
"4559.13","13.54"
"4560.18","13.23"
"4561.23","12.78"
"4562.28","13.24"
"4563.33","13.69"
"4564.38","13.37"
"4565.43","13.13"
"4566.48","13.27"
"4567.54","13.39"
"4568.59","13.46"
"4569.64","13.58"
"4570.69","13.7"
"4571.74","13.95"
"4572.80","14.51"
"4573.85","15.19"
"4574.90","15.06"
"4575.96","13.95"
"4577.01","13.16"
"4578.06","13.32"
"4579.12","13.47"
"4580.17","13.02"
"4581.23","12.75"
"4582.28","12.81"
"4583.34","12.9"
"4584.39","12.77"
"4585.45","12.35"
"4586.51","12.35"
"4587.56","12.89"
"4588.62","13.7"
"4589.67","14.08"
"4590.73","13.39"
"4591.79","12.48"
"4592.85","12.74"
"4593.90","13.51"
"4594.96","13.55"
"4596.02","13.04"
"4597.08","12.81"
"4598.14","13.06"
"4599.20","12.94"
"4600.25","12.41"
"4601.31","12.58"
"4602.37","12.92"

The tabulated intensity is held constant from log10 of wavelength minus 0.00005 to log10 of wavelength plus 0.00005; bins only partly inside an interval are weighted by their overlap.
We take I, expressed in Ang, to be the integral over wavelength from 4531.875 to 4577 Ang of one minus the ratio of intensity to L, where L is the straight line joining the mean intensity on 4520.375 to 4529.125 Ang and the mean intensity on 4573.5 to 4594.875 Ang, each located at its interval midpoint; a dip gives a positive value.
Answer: -1.7 Ang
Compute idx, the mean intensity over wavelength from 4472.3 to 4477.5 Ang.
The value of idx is 12.8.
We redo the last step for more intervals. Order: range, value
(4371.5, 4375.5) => 10.5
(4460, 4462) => 11.1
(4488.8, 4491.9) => 13.2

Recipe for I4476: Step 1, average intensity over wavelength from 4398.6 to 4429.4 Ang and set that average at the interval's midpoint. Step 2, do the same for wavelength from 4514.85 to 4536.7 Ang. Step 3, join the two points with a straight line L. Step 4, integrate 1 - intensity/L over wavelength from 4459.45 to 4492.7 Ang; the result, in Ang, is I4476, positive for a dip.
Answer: -2.6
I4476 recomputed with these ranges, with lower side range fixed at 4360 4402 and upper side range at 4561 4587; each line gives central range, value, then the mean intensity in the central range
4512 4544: 0.52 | 12.4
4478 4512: -3.61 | 13.4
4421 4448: -1.29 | 11.6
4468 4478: -0.68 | 12.5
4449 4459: -0.06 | 11.5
